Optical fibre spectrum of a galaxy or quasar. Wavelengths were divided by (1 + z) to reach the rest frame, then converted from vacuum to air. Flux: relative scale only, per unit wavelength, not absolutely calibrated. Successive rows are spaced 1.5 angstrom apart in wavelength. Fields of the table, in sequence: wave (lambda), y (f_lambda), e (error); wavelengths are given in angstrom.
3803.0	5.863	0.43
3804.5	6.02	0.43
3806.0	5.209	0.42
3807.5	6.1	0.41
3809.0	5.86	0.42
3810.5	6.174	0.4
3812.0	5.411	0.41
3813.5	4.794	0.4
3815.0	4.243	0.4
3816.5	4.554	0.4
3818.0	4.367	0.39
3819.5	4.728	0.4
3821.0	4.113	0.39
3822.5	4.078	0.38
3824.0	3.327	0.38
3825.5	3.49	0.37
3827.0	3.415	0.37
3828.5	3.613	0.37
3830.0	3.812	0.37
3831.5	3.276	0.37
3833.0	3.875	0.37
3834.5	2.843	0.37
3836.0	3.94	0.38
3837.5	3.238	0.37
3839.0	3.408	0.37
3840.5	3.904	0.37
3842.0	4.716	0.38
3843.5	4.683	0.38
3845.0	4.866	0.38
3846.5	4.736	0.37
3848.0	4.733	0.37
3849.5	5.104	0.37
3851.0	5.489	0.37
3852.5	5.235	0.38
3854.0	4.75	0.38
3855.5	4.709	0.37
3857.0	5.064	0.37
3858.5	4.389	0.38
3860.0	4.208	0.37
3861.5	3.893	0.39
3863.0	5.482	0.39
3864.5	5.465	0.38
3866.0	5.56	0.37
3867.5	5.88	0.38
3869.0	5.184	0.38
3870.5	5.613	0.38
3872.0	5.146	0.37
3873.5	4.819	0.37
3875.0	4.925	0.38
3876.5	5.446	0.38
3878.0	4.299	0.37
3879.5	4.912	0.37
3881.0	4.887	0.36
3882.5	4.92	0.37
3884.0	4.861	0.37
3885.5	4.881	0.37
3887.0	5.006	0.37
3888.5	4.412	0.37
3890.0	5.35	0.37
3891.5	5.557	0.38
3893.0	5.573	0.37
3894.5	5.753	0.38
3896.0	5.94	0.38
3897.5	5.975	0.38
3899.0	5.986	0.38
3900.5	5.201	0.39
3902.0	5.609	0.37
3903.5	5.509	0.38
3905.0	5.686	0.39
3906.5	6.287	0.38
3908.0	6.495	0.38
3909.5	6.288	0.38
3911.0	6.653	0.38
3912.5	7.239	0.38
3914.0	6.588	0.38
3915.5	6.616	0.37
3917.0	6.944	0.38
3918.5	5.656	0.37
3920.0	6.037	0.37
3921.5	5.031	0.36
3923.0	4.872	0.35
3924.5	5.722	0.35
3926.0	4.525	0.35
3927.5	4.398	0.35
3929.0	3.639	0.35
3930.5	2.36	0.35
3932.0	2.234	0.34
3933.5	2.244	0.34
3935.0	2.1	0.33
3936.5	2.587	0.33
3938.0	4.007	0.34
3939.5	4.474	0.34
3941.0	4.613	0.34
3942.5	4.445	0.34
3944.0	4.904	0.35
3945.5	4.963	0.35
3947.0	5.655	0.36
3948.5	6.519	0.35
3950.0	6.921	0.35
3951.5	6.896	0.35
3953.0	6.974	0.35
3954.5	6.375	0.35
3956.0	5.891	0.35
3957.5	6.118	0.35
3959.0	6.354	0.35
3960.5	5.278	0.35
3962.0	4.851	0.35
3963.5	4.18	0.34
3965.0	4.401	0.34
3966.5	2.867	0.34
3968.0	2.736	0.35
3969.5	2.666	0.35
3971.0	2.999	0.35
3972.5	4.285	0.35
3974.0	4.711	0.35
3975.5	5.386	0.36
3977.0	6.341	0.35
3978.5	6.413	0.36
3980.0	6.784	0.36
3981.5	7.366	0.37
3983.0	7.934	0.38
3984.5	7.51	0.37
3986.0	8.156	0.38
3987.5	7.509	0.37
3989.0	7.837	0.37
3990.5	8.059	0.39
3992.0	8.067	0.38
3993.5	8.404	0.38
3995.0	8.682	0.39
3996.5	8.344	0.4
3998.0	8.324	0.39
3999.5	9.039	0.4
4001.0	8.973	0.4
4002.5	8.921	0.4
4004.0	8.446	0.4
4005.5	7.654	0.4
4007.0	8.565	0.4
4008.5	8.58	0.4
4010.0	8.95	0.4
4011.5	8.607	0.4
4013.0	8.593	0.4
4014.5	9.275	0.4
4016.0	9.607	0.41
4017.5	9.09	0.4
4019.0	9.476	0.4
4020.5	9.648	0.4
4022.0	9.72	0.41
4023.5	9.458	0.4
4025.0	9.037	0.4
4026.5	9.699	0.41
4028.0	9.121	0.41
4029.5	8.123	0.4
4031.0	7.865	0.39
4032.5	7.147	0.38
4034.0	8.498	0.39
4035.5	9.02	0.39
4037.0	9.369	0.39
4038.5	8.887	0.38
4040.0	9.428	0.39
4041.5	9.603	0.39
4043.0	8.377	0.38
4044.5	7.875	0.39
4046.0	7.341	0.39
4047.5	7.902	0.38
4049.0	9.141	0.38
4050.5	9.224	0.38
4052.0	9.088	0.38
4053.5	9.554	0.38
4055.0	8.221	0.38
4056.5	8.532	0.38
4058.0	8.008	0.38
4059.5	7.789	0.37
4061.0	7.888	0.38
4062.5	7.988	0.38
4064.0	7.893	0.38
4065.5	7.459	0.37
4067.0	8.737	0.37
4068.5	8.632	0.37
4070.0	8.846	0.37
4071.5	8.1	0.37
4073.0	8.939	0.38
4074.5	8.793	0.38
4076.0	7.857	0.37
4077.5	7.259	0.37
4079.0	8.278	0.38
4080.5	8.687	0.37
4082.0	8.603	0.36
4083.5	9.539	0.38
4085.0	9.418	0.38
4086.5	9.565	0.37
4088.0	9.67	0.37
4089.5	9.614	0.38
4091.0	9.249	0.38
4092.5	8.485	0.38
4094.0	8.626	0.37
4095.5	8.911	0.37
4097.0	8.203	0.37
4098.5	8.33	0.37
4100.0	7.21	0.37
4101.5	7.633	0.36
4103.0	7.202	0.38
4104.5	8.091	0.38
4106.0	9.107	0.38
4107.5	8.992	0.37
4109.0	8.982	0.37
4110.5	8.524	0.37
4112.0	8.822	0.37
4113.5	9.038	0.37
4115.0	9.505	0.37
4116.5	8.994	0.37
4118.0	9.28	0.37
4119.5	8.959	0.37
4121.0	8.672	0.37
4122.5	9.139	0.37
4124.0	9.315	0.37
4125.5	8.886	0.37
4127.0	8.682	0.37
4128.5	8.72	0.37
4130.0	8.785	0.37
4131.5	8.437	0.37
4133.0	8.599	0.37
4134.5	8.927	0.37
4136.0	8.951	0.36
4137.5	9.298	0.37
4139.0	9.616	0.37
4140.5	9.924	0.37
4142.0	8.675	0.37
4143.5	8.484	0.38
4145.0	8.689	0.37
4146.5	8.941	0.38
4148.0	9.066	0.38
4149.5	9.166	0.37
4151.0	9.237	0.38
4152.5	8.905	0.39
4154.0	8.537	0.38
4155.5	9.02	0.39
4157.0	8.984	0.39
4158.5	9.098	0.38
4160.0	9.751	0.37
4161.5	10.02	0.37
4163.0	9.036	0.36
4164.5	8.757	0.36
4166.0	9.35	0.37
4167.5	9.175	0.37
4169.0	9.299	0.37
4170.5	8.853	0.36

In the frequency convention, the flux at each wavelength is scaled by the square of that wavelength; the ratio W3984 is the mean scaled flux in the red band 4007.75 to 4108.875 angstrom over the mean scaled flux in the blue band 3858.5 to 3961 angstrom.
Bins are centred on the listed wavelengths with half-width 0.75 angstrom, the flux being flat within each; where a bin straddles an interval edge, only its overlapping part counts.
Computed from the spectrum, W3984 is 1.78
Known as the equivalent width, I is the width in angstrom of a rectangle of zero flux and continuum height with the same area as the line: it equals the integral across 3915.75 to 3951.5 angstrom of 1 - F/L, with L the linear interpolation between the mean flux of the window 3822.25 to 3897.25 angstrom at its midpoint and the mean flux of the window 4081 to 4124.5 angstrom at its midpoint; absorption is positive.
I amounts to 7.8 angstrom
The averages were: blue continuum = 4.67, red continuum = 8.81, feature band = 4.64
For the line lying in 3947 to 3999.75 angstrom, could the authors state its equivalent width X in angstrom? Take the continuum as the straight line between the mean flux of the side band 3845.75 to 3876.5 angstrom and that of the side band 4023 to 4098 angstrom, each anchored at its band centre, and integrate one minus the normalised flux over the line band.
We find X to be 6.0 angstrom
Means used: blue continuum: 5.03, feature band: 6.28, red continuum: 8.63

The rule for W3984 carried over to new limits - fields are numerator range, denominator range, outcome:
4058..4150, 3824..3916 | 1.96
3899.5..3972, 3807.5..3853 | 1.22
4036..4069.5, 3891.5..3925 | 1.53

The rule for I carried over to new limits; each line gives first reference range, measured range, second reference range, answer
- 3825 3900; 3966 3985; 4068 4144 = 4.0 angstrom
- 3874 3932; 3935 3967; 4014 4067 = 6.8 angstrom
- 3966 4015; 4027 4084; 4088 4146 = -3.3 angstrom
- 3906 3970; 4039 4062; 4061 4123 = -2.7 angstrom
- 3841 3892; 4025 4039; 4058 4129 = -1.9 angstrom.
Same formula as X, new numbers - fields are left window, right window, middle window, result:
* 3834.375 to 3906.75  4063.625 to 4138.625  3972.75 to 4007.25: -3.6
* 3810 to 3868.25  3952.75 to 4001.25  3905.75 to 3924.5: -2.5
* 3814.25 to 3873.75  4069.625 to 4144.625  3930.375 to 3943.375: 5.9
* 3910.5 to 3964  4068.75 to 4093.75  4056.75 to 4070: 0.4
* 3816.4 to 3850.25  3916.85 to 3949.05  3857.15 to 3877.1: -4.4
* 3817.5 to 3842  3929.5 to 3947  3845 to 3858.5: -4.4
